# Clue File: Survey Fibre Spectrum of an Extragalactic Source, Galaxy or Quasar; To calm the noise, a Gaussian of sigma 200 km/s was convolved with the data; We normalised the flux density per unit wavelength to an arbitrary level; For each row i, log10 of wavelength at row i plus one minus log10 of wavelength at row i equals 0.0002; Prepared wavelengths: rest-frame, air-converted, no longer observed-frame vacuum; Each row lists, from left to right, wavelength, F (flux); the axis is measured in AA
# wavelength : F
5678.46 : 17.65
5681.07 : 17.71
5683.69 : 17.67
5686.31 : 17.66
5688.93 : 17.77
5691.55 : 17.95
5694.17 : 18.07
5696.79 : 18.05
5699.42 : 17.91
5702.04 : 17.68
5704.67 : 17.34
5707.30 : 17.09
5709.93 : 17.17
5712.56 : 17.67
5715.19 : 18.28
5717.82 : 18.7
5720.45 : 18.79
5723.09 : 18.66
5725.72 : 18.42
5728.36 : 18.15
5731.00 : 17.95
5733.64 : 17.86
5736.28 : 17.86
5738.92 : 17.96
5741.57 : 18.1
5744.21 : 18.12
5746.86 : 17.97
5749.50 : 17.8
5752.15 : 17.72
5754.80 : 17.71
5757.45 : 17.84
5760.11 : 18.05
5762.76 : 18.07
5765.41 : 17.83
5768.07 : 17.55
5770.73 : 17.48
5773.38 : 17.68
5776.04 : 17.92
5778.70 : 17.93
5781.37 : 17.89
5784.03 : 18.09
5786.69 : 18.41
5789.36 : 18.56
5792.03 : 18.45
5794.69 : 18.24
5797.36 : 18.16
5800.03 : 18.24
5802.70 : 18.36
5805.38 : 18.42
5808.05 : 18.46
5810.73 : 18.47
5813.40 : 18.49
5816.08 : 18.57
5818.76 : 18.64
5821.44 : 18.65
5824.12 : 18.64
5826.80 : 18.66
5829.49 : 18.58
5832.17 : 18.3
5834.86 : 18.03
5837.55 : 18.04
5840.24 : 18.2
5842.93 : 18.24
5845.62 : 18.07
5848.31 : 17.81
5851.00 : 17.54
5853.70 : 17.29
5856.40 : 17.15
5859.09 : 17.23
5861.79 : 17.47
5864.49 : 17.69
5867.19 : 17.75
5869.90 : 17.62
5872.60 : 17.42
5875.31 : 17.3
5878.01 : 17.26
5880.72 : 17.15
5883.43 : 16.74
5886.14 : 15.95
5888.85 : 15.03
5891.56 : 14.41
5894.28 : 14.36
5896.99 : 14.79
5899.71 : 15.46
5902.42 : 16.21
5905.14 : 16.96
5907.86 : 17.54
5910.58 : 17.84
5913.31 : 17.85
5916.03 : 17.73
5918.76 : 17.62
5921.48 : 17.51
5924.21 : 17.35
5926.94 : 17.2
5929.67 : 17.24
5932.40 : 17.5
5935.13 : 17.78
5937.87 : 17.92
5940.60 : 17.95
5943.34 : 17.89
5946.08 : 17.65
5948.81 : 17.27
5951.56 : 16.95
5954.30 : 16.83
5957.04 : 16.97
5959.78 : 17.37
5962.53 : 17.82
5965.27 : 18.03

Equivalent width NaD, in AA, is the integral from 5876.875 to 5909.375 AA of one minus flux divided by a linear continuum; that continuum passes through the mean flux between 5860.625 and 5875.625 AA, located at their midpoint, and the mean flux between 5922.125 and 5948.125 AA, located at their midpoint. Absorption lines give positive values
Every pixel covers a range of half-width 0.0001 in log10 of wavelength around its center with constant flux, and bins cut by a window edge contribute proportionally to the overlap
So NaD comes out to 2.9 AA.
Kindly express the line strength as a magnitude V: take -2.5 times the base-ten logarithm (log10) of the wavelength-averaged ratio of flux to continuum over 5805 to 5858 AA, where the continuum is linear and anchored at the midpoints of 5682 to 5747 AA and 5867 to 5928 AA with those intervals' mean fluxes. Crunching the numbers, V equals -0.064 mag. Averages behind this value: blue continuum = 18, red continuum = 16.7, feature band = 18.2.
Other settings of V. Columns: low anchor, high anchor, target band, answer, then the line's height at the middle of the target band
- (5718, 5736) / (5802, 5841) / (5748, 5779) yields 0.03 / 18.4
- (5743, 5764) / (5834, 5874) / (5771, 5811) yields -0.02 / 17.8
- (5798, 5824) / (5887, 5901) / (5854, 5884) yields -0.09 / 15.9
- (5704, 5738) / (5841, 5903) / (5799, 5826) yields -0.07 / 17.3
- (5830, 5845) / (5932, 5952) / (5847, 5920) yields 0.07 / 17.9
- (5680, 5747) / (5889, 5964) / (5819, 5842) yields -0.06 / 17.4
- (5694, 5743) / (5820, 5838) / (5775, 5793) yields 0.00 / 18.2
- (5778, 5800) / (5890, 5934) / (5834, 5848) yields -0.03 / 17.6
